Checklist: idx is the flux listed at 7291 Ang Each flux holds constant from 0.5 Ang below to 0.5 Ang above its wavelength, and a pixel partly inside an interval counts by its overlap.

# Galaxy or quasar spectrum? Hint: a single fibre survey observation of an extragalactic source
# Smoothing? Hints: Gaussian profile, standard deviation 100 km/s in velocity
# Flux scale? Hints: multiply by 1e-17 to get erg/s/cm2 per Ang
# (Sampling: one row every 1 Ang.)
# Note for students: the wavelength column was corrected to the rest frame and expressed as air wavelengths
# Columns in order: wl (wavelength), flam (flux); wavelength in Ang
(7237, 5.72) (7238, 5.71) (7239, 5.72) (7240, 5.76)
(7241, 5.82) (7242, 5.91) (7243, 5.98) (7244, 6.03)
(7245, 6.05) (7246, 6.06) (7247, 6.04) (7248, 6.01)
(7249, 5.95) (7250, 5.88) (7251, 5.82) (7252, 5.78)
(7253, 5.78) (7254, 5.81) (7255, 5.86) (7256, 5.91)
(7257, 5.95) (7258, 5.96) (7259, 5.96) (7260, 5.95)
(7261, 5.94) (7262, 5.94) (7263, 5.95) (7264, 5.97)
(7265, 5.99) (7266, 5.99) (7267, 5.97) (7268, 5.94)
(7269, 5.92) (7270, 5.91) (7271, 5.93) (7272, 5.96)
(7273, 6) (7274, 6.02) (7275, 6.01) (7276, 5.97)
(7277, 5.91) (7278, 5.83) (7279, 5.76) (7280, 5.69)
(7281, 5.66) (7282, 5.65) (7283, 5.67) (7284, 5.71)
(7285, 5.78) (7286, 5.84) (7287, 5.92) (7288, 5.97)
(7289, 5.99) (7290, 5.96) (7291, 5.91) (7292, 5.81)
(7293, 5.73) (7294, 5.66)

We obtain 5.91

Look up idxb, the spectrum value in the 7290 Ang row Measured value 5.96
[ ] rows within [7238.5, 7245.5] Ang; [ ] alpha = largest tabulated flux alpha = 6.05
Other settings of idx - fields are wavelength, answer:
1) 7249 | 5.95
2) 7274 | 6.02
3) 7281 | 5.66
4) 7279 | 5.76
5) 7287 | 5.92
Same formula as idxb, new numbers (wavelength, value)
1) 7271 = 5.93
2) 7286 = 5.84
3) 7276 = 5.97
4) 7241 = 5.82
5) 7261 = 5.94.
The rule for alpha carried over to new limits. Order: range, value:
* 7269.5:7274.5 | 6.02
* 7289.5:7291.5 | 5.96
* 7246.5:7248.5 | 6.04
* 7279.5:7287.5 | 5.92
